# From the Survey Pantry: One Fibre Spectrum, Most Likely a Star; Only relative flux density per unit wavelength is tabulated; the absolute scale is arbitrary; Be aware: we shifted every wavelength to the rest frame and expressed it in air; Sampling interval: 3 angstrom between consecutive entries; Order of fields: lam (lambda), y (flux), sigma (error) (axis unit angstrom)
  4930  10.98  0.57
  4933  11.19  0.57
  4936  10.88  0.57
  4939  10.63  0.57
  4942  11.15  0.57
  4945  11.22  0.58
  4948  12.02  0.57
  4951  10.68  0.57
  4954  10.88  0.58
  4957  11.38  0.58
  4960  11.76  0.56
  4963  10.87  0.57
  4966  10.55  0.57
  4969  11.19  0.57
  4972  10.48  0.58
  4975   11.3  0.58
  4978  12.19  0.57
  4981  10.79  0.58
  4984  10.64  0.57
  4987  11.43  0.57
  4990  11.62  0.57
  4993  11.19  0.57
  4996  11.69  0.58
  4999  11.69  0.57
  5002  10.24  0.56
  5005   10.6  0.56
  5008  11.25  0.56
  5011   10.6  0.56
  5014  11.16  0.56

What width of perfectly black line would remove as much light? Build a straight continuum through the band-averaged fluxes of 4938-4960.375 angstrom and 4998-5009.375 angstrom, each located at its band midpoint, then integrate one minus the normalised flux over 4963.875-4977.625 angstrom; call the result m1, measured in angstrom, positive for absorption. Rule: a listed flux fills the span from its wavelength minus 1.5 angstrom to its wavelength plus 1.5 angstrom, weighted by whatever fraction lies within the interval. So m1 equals 0.1 angstrom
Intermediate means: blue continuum 11.2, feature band 11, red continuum 10.9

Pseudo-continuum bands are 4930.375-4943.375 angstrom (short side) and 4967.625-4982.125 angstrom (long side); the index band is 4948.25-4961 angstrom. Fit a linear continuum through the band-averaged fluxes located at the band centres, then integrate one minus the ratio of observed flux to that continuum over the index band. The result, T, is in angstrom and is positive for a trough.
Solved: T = -0.2 angstrom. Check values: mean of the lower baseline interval 11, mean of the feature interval 11.2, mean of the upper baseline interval 11.2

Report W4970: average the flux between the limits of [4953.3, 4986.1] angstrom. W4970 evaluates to 11.1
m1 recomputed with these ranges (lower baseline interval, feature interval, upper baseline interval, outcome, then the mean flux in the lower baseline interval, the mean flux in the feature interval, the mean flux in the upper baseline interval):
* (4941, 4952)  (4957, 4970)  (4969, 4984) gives 0.1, 11.3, 11.1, 11.1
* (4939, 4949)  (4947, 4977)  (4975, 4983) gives 0.6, 11.3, 11.1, 11.4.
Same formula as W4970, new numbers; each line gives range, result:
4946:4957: 11.2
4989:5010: 11.2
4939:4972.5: 11.1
